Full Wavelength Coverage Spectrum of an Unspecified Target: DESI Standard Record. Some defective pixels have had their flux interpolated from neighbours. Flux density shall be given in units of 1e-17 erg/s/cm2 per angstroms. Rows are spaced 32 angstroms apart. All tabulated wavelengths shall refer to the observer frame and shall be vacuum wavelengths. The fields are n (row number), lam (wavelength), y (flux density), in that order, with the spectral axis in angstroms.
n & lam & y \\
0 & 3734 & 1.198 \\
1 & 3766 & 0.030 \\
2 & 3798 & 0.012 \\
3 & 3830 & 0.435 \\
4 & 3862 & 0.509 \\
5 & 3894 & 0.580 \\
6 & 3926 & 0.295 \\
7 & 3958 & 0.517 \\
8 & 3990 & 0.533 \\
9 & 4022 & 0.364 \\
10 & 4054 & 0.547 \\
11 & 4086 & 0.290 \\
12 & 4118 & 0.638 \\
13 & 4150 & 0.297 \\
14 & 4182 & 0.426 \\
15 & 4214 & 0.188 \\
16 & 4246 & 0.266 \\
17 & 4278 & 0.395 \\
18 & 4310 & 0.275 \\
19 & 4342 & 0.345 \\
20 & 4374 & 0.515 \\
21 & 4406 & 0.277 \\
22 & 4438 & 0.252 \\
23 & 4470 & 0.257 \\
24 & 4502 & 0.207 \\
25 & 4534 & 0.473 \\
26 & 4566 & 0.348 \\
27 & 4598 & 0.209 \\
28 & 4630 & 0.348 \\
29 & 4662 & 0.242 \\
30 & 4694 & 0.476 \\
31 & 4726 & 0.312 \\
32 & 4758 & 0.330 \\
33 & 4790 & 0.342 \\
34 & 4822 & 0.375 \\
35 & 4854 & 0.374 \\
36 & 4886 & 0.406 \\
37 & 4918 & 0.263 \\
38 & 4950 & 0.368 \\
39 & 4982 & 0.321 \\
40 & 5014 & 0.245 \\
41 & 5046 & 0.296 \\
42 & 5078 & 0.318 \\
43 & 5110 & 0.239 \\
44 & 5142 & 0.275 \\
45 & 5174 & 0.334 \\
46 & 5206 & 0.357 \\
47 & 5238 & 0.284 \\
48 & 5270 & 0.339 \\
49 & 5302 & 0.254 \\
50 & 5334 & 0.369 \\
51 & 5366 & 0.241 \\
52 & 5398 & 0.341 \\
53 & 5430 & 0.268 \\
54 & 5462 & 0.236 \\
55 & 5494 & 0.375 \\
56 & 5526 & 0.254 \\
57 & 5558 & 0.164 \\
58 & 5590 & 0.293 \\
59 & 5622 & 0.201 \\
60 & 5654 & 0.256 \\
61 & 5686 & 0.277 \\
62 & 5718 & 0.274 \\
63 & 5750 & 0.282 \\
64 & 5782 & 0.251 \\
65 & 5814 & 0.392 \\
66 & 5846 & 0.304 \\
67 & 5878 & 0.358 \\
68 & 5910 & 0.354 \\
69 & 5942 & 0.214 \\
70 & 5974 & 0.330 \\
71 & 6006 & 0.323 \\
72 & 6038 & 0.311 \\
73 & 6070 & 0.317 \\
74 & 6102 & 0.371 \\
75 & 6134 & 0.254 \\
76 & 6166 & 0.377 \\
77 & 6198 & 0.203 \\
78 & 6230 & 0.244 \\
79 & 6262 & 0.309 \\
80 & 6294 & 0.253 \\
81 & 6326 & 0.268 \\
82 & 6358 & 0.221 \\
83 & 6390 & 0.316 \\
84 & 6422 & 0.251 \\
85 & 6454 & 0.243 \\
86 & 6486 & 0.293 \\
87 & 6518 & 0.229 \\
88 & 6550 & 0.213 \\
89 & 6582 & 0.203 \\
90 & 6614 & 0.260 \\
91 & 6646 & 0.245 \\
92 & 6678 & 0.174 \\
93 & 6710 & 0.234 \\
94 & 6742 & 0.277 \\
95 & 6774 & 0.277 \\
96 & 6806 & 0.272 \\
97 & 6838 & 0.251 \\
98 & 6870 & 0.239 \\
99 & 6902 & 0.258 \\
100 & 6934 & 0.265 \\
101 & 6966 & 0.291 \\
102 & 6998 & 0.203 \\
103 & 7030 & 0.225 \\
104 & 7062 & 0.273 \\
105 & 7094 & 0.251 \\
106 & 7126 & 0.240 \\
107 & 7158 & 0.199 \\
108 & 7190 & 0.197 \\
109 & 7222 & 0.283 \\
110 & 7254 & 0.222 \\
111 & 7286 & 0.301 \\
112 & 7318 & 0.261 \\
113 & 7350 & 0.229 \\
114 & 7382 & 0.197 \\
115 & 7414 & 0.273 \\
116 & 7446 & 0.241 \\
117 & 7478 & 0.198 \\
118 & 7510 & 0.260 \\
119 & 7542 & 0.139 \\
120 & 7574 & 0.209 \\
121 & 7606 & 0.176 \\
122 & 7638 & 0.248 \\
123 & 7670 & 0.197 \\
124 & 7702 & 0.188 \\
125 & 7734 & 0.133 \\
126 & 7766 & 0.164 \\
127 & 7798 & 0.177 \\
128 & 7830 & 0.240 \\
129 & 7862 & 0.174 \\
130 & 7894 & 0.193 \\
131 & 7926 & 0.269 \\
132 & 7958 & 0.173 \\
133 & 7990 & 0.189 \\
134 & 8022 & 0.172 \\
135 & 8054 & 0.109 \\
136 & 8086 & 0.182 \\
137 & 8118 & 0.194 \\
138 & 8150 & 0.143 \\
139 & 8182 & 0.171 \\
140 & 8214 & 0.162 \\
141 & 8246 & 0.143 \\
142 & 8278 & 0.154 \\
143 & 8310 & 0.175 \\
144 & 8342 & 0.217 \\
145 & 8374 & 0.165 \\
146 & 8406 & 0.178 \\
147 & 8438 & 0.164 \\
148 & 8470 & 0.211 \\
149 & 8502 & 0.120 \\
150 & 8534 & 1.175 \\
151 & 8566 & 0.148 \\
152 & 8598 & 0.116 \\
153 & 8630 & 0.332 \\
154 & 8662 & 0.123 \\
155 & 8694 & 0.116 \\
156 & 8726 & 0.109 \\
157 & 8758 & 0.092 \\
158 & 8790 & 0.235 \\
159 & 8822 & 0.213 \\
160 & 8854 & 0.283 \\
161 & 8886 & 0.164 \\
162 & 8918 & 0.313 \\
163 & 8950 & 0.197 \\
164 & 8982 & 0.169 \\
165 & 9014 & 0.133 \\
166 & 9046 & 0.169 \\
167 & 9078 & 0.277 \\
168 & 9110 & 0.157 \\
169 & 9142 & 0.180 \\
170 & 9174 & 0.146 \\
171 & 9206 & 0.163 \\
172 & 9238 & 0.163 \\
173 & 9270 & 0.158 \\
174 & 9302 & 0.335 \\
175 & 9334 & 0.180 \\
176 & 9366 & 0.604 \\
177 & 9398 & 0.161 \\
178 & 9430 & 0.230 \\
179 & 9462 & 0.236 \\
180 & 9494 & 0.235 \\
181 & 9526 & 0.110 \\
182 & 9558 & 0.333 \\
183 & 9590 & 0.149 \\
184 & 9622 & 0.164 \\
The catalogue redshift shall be 1.29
